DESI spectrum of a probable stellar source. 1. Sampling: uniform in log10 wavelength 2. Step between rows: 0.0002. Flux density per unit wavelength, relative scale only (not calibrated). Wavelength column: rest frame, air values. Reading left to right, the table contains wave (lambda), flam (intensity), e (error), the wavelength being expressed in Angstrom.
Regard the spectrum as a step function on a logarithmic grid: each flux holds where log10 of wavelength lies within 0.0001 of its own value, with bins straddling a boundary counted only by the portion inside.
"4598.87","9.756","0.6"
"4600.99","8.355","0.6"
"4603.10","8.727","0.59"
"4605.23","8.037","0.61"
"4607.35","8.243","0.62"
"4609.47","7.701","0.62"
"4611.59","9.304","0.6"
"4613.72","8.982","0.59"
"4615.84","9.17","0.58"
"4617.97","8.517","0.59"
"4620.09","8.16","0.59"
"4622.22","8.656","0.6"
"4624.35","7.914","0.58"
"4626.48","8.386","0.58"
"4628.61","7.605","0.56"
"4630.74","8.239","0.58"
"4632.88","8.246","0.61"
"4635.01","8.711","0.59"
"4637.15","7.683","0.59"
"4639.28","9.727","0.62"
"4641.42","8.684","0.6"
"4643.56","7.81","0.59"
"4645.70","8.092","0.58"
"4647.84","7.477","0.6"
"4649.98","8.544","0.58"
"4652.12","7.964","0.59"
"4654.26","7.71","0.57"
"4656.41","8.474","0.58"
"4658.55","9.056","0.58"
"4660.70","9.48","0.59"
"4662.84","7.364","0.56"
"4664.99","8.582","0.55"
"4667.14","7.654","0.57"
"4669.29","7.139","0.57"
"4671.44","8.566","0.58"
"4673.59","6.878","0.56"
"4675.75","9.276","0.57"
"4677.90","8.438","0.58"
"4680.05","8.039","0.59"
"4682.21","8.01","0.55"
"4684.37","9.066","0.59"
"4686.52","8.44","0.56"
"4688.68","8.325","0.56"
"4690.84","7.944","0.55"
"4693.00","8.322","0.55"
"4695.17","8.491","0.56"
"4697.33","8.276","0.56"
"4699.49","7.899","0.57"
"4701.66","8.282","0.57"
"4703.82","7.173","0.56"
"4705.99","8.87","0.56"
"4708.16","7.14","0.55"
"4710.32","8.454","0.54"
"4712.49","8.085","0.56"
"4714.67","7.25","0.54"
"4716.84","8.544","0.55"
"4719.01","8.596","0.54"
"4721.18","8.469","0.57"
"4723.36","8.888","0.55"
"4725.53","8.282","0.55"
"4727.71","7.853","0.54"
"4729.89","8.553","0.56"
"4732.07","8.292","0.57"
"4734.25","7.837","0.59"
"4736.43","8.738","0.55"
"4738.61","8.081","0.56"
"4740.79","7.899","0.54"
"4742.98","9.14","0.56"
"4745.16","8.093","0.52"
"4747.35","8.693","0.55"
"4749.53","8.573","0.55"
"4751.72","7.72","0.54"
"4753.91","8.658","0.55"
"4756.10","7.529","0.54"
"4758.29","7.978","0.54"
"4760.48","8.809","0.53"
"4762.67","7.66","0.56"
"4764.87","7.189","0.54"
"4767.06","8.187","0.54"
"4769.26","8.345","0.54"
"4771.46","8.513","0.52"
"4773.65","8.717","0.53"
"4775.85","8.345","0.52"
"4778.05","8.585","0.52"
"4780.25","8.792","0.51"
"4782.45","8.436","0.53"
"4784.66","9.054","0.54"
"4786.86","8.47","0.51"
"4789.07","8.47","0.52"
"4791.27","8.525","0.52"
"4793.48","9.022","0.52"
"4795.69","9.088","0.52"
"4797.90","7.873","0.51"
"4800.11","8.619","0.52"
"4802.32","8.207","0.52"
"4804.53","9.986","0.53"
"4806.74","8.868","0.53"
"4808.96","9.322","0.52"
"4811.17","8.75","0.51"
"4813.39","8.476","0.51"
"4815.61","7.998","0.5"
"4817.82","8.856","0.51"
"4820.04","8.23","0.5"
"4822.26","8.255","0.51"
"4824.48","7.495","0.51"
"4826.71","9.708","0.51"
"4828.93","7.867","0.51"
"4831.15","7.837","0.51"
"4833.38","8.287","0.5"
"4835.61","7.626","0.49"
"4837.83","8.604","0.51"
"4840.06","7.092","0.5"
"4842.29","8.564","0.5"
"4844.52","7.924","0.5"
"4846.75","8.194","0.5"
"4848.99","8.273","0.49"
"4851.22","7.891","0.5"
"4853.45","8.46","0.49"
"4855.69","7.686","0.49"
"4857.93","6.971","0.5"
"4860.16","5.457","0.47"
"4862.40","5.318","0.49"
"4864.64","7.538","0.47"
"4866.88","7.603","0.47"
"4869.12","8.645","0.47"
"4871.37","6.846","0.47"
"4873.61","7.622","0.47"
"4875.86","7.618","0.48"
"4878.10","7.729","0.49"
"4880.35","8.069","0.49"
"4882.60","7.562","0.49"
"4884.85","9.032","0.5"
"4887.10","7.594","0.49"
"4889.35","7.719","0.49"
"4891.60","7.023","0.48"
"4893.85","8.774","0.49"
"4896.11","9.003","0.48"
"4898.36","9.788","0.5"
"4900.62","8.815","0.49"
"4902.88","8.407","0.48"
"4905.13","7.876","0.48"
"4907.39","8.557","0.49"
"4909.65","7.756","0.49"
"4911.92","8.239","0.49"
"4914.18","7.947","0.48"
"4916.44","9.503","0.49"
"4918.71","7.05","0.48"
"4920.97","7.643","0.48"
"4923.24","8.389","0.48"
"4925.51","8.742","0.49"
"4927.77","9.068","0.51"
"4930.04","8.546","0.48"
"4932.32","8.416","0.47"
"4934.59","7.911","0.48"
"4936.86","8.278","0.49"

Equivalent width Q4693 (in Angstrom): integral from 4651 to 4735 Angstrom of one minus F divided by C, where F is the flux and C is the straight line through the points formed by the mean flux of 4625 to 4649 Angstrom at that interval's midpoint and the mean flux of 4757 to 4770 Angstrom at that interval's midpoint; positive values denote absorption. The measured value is -0.7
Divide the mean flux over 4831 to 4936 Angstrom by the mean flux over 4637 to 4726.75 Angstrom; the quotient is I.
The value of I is 0.97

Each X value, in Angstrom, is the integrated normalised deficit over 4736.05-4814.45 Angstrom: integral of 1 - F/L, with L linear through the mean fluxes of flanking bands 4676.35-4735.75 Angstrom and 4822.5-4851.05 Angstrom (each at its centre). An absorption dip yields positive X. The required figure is -3.01 Angstrom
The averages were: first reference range 8.23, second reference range 8.12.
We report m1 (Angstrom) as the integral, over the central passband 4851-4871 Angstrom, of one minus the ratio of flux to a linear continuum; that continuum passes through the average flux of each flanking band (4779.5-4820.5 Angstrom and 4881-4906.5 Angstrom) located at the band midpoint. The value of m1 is 2.9 Angstrom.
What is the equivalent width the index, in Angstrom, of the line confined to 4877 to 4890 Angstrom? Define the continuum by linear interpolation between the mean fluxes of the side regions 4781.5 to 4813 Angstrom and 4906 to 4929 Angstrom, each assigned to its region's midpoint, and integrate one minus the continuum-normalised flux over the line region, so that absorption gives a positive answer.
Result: 0.71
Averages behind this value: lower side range 8.76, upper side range 8.29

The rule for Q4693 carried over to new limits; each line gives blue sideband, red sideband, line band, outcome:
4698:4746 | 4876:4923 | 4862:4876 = 1.4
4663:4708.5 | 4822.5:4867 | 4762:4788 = -1.5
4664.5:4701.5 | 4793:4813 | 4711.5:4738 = 0.4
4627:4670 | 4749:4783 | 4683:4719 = 0.3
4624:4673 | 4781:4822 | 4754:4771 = 1.1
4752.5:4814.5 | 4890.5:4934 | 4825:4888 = 5.0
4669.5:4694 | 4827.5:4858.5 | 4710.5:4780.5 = -1.1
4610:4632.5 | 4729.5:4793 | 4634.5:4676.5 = 1.0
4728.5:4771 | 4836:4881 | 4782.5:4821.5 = -3.8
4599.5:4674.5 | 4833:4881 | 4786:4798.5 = -1.3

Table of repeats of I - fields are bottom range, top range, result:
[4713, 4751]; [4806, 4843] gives 1.00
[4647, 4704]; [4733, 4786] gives 1.01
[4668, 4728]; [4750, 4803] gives 1.02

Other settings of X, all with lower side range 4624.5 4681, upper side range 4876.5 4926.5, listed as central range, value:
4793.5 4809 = -1.14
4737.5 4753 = -0.18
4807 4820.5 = -0.68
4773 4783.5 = -0.44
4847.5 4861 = 1.17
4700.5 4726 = 0.17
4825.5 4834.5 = -0.21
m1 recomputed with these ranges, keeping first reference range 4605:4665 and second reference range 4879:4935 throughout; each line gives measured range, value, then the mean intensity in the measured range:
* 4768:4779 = -0.2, 8.49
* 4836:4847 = 0.4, 8.04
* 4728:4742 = 0.2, 8.22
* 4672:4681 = 0.2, 8.19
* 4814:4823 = 0.0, 8.35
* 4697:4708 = 0.4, 8.01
